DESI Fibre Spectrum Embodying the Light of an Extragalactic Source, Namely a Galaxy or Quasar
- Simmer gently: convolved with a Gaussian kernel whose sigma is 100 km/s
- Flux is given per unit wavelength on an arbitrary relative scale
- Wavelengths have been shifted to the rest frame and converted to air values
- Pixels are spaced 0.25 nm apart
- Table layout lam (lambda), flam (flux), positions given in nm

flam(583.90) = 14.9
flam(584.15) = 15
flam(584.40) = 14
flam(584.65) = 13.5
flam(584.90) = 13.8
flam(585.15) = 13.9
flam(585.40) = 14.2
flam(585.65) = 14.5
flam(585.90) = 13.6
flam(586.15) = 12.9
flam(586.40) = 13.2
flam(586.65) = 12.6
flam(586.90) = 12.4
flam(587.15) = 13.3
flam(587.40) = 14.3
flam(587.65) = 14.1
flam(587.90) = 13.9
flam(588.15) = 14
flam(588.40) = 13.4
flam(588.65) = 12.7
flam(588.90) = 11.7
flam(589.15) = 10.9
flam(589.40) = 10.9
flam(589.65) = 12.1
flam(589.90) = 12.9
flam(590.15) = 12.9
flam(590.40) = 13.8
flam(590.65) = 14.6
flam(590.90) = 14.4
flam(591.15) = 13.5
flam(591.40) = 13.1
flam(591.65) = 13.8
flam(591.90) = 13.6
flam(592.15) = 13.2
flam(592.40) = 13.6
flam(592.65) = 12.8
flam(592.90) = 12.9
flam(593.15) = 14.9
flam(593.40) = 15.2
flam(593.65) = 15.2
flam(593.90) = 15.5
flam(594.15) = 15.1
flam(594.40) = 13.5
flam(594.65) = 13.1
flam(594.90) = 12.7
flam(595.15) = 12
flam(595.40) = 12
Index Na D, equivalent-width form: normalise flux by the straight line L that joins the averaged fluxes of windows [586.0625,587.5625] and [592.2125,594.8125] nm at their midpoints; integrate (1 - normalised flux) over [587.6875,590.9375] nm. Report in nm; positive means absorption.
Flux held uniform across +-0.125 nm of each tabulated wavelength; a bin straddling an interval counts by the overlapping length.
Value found 0.14 nm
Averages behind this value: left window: 13.1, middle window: 12.9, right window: 14.1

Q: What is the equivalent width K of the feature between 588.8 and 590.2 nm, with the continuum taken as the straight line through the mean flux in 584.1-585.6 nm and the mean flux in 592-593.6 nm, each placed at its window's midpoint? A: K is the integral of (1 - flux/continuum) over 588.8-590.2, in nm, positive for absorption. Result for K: 0.21 nm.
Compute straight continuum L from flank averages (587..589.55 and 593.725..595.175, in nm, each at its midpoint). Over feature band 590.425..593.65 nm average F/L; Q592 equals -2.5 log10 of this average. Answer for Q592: -0.03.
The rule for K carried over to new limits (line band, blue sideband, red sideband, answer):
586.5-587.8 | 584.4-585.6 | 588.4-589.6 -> -0.061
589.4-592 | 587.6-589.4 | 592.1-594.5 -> 0.019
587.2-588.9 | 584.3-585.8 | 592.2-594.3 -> 0.066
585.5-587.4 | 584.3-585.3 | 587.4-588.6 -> 0.071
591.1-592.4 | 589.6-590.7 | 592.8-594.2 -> 0.051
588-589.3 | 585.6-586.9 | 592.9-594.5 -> 0.110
